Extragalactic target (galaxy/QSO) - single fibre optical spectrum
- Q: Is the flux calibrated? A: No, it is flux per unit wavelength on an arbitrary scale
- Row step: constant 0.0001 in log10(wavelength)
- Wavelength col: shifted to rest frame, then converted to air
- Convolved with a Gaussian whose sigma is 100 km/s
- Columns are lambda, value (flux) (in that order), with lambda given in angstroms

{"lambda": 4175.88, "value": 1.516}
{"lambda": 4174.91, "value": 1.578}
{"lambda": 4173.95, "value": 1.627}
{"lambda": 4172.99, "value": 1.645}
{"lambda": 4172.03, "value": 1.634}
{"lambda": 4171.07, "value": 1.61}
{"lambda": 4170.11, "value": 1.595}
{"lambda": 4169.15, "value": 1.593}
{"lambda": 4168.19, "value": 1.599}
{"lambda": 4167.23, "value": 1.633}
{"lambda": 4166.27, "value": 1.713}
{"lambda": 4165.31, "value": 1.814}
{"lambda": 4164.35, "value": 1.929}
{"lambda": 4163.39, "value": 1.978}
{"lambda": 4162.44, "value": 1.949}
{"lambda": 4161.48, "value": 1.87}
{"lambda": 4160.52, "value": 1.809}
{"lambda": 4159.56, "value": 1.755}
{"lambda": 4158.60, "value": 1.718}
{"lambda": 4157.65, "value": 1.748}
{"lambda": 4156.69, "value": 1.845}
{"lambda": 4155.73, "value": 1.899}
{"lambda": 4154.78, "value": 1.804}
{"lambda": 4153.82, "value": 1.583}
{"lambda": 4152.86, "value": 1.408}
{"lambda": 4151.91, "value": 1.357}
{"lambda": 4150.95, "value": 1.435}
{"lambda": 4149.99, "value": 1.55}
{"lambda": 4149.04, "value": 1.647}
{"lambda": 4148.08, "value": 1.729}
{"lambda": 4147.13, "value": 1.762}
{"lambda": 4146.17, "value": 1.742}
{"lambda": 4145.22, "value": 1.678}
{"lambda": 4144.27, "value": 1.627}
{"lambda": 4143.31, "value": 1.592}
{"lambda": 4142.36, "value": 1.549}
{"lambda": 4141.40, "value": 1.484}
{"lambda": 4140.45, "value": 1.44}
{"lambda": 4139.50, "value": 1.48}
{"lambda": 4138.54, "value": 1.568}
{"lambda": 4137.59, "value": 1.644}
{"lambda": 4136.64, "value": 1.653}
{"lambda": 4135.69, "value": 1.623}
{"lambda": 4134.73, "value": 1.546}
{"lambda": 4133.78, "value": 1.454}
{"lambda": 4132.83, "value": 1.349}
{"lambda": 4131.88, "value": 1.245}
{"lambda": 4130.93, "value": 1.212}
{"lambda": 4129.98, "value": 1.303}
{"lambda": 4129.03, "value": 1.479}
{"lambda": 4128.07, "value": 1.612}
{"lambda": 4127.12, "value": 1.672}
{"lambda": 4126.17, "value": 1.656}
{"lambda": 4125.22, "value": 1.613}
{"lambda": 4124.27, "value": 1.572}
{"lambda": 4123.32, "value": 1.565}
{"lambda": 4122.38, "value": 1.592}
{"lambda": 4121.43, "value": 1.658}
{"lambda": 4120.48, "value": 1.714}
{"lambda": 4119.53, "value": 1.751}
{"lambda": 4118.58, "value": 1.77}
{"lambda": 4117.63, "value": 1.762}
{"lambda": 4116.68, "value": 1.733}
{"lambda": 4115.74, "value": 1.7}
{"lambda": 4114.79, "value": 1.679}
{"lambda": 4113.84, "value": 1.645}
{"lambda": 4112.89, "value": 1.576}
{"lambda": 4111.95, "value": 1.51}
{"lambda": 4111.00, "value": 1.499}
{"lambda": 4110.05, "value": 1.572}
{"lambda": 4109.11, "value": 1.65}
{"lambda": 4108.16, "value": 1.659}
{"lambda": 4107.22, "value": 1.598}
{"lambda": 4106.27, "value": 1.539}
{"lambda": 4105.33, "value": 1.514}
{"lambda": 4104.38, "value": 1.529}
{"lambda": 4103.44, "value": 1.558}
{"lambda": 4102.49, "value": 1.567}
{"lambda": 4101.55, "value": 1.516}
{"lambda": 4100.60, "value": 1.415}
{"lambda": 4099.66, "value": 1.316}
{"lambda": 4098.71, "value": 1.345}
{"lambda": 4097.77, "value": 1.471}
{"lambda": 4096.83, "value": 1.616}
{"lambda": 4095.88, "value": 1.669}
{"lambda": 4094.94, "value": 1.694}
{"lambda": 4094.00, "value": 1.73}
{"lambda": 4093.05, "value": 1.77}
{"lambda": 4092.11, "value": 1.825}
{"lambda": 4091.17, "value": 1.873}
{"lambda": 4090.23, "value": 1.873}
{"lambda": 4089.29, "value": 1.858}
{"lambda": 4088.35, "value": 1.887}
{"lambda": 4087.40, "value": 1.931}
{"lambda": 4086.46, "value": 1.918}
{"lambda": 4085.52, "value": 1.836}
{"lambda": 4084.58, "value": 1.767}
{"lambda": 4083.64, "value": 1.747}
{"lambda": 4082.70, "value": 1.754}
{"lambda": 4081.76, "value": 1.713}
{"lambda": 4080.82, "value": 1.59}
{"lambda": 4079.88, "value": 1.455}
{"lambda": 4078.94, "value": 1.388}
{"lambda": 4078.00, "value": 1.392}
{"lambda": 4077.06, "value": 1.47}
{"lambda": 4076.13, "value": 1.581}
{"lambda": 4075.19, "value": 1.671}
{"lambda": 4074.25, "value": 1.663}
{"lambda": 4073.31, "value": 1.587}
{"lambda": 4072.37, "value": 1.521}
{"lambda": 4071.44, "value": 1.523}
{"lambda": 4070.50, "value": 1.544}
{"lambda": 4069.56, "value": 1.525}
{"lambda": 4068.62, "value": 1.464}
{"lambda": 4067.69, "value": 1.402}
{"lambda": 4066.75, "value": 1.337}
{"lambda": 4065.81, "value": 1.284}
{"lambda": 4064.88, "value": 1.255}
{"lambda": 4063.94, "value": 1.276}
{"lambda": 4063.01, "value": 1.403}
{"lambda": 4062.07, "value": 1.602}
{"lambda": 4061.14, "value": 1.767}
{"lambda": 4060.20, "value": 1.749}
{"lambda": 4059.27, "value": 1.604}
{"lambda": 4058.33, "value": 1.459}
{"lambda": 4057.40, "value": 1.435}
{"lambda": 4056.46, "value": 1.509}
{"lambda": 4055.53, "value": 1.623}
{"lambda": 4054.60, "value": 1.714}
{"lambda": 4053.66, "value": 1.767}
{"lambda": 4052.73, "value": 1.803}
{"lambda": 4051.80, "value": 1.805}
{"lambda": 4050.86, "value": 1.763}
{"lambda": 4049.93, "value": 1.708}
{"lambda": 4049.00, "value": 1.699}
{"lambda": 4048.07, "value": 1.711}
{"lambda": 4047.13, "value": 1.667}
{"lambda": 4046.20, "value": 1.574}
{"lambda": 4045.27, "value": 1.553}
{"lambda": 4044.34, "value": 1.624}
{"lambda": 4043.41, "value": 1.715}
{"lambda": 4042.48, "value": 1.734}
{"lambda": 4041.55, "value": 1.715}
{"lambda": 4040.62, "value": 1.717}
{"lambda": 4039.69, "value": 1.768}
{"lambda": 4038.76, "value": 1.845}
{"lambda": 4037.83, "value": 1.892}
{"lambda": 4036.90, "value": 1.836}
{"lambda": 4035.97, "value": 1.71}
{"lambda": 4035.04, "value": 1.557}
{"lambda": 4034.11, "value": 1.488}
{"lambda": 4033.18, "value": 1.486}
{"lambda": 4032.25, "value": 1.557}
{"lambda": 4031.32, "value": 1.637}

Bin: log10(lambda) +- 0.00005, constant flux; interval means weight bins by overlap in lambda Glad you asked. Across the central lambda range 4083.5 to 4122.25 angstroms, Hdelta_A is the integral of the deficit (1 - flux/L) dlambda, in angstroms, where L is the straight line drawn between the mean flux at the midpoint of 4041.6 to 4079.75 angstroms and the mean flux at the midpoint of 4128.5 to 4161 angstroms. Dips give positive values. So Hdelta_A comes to -2.1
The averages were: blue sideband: 1.57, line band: 1.66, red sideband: 1.58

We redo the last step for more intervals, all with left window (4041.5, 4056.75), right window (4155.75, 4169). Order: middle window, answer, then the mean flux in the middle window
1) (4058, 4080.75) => 2.8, 1.5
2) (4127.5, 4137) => 1.7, 1.45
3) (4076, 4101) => 0.9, 1.66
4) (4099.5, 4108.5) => 1.1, 1.53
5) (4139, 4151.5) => 1.3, 1.59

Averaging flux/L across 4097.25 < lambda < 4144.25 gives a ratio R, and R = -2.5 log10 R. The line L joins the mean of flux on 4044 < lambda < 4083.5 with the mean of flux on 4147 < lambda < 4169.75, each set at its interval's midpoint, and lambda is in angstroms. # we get 0.068 mag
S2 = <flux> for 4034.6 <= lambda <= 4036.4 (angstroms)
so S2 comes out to 1.63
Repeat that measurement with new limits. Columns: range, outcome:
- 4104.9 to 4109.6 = 1.6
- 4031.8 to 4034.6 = 1.51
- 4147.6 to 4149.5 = 1.69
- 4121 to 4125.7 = 1.6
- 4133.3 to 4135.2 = 1.5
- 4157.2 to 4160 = 1.74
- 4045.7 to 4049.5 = 1.66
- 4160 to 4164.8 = 1.91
